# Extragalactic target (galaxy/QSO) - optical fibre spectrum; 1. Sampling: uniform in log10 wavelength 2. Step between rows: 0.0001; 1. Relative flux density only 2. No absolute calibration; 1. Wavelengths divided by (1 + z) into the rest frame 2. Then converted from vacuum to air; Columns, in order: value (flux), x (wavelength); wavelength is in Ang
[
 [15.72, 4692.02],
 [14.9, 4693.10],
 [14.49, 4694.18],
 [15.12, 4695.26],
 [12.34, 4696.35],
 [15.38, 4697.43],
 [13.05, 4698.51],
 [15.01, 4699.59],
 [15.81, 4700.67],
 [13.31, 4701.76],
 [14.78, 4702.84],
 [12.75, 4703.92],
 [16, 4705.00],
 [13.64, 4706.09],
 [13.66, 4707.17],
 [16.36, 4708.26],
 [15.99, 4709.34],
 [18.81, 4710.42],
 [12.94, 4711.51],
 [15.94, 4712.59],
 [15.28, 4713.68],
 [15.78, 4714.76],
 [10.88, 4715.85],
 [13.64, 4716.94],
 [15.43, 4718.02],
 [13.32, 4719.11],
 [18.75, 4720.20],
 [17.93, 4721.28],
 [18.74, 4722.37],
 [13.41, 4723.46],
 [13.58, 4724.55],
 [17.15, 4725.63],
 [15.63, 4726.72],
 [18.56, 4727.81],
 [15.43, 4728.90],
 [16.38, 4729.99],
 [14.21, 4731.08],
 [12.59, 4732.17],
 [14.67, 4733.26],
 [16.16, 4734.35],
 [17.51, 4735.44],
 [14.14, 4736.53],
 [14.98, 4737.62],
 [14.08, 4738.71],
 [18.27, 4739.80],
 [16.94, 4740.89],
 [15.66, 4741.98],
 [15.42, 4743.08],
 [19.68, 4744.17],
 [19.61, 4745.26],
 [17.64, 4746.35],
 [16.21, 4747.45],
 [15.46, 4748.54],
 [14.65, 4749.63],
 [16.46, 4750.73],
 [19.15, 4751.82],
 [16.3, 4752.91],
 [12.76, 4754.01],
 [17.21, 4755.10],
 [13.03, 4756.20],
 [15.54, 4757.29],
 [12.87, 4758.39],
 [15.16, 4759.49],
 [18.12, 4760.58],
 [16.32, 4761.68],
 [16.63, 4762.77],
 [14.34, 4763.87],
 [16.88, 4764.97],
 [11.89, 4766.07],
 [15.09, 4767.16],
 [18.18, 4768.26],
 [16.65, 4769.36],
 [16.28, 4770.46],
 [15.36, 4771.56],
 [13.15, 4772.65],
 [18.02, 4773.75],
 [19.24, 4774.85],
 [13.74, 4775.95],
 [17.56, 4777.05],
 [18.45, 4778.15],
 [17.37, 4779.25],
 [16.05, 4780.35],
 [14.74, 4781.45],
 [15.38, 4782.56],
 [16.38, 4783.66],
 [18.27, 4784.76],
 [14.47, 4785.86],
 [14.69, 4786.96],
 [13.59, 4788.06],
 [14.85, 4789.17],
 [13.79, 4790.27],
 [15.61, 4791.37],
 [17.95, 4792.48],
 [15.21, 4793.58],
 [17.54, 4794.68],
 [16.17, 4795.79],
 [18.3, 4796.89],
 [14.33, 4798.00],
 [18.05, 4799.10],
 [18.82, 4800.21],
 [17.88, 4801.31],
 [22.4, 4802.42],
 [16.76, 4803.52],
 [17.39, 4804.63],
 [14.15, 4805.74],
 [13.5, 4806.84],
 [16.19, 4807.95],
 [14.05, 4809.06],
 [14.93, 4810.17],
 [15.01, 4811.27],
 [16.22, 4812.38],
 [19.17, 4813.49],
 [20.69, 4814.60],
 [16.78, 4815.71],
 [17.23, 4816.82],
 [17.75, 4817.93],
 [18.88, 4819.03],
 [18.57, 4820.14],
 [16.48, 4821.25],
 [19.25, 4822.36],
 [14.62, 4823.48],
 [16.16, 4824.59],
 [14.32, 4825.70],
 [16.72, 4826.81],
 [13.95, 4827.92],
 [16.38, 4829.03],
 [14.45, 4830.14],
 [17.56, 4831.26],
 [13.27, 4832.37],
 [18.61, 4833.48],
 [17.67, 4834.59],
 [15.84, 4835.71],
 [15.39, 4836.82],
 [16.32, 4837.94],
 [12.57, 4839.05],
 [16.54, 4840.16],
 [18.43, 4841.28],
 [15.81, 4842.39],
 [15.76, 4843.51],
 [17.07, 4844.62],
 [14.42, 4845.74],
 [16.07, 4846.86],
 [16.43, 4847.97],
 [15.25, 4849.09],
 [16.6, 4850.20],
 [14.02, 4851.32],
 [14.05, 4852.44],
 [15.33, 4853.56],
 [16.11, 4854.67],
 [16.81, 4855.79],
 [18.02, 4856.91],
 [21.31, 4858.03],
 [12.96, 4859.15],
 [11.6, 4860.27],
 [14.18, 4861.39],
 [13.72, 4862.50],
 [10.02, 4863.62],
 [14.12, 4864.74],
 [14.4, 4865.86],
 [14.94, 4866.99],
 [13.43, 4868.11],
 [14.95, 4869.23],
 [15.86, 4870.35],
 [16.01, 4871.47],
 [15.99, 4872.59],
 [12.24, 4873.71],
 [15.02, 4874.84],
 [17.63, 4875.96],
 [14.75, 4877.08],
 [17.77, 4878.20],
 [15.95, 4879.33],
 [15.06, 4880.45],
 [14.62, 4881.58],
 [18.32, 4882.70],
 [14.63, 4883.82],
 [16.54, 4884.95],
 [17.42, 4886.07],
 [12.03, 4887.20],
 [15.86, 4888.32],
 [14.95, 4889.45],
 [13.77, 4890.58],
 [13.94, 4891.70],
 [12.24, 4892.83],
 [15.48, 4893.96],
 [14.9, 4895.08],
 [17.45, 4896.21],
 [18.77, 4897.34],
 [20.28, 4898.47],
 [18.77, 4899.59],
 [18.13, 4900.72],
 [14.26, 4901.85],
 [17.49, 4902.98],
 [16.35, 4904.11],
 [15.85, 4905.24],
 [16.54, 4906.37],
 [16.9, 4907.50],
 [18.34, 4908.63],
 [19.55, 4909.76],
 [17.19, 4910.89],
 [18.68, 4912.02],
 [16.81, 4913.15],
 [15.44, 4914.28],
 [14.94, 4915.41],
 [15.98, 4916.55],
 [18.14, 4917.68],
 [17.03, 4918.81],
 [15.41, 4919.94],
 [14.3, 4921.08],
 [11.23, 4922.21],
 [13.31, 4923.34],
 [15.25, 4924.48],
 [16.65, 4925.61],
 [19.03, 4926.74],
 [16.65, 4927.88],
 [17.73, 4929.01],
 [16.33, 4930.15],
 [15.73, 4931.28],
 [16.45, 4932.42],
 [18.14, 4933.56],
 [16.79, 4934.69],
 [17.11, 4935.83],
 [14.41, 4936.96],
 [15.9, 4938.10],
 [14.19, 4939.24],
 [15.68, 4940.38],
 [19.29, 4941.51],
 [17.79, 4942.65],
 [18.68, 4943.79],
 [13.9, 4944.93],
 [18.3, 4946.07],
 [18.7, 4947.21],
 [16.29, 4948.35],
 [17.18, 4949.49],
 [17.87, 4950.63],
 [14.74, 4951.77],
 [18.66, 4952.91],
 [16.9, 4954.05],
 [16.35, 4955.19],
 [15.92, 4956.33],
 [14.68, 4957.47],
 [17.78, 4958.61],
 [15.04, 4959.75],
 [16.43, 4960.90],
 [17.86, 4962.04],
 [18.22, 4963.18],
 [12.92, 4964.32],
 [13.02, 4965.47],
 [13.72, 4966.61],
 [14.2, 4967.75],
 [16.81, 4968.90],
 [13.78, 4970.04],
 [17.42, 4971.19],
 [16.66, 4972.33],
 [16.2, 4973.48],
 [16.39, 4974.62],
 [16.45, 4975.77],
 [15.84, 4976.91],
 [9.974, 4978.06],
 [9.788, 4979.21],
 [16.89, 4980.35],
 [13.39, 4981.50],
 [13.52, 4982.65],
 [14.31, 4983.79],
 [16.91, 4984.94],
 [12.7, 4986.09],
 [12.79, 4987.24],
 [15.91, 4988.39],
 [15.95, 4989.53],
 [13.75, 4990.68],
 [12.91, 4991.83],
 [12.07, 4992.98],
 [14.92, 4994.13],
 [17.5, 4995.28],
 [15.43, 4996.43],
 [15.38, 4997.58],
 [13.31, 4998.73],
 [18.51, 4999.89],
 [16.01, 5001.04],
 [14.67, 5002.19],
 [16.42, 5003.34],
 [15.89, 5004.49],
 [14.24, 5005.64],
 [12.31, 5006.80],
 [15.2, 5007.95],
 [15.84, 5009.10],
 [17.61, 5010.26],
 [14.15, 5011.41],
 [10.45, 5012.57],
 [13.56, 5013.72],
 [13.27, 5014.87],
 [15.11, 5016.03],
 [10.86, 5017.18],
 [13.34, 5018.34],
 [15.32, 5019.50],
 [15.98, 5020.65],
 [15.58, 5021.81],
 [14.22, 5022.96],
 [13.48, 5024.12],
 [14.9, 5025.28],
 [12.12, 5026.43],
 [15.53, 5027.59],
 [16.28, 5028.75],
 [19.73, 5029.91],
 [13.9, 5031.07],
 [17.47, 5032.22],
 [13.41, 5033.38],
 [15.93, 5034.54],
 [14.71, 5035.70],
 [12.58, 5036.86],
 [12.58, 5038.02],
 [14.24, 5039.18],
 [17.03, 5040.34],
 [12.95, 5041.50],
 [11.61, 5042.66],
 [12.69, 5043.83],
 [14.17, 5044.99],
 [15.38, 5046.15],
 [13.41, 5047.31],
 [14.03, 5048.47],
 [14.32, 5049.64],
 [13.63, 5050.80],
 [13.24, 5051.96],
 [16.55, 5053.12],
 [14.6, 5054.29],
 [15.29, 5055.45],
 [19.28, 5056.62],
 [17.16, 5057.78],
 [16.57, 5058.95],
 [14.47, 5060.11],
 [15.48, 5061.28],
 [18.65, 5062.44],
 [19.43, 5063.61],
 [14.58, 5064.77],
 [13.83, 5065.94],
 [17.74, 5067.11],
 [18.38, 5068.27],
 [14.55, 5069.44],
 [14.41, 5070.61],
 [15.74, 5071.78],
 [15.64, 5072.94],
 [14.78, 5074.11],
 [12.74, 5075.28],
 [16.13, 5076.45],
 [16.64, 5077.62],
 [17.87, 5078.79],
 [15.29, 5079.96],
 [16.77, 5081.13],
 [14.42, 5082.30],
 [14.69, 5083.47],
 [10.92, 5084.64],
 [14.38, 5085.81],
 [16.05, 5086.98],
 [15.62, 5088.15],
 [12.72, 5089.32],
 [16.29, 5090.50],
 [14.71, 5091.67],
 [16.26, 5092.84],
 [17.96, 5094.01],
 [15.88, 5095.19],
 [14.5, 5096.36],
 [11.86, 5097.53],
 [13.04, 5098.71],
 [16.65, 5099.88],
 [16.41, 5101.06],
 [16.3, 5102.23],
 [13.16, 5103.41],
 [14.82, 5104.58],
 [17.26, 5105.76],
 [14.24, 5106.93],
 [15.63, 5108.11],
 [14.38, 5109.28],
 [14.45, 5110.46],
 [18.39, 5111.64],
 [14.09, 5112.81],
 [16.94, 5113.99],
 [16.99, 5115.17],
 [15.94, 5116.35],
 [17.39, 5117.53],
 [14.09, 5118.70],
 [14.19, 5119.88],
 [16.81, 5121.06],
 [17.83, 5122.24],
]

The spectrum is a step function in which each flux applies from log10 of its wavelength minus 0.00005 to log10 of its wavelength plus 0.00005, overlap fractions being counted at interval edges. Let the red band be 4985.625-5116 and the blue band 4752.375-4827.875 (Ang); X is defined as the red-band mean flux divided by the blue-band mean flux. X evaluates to 0.9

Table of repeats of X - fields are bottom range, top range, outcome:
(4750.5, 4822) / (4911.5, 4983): 0.98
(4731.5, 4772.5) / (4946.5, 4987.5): 0.98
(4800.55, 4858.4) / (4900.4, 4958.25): 1.01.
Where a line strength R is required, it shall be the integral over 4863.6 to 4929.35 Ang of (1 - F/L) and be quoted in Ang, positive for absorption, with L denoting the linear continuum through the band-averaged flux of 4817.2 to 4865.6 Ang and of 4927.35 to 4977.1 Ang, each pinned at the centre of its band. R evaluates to 0.7 Ang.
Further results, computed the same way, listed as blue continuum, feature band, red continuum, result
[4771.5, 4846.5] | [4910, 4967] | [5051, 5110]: -1.4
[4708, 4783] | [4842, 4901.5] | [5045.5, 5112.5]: 0.7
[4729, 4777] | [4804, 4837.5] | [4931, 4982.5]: -1.0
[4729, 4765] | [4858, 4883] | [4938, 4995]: 1.4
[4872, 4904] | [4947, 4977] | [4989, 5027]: -2.1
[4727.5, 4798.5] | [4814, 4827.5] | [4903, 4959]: -0.9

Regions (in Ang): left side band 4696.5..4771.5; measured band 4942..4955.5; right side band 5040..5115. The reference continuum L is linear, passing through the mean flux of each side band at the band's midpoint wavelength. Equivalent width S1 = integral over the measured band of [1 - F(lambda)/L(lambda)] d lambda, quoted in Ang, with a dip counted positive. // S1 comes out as -1.5 Ang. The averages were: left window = 15.6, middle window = 17.1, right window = 15.3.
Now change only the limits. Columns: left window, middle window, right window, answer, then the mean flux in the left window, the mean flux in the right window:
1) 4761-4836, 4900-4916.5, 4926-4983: -0.76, 16.4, 16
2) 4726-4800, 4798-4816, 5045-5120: -1.13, 16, 15.4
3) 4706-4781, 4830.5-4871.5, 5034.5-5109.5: 0.49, 15.9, 15.1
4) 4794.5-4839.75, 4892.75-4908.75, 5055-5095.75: -0.55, 16.6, 15.7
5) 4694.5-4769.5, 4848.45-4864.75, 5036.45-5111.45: 0.43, 15.5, 15.1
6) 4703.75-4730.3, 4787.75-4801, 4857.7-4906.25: -0.70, 15.5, 15.4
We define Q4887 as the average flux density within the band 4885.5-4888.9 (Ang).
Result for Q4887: 15.1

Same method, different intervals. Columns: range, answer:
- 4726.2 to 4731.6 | 16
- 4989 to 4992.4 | 14.2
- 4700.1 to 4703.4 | 14.6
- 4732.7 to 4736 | 16.1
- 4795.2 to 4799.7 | 16.7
